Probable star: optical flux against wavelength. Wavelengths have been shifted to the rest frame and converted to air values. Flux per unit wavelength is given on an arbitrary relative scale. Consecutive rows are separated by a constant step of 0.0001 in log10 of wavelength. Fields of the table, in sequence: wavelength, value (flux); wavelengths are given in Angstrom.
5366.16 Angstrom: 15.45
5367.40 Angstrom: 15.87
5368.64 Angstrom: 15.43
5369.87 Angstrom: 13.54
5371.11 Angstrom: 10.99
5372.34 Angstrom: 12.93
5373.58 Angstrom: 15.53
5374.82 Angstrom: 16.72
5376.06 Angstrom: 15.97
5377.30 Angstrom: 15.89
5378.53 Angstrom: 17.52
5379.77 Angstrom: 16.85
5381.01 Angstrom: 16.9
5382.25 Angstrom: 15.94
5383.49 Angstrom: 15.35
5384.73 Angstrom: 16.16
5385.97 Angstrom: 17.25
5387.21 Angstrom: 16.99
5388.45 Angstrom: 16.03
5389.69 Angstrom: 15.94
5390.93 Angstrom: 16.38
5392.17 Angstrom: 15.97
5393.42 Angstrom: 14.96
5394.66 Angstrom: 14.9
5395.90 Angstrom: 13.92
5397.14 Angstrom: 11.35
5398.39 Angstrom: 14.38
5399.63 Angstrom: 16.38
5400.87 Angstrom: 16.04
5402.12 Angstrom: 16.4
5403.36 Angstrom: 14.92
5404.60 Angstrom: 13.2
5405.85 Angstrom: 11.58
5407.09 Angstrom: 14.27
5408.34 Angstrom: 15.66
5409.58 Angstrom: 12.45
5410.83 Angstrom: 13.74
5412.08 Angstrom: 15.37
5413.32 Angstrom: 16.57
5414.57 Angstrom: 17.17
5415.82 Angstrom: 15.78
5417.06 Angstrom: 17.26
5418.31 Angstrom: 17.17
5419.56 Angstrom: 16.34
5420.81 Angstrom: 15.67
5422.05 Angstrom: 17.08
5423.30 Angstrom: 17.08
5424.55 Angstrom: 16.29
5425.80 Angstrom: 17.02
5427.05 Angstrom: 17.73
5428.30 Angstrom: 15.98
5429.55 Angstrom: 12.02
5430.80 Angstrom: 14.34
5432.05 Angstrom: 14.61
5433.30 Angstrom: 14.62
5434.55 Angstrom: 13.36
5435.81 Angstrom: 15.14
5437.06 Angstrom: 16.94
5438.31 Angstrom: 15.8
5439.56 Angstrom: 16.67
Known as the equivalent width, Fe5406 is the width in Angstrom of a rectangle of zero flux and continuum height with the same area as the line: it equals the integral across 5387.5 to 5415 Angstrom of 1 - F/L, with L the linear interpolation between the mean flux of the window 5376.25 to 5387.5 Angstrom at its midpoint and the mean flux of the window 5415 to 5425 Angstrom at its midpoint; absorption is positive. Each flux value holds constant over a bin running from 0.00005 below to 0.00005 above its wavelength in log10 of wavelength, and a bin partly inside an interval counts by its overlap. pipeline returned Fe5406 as 2.8 Angstrom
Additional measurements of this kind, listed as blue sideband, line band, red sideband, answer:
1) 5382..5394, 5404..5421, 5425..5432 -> 0.5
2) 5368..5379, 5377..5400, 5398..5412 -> -1.6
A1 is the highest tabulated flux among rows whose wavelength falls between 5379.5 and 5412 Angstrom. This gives 17.25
